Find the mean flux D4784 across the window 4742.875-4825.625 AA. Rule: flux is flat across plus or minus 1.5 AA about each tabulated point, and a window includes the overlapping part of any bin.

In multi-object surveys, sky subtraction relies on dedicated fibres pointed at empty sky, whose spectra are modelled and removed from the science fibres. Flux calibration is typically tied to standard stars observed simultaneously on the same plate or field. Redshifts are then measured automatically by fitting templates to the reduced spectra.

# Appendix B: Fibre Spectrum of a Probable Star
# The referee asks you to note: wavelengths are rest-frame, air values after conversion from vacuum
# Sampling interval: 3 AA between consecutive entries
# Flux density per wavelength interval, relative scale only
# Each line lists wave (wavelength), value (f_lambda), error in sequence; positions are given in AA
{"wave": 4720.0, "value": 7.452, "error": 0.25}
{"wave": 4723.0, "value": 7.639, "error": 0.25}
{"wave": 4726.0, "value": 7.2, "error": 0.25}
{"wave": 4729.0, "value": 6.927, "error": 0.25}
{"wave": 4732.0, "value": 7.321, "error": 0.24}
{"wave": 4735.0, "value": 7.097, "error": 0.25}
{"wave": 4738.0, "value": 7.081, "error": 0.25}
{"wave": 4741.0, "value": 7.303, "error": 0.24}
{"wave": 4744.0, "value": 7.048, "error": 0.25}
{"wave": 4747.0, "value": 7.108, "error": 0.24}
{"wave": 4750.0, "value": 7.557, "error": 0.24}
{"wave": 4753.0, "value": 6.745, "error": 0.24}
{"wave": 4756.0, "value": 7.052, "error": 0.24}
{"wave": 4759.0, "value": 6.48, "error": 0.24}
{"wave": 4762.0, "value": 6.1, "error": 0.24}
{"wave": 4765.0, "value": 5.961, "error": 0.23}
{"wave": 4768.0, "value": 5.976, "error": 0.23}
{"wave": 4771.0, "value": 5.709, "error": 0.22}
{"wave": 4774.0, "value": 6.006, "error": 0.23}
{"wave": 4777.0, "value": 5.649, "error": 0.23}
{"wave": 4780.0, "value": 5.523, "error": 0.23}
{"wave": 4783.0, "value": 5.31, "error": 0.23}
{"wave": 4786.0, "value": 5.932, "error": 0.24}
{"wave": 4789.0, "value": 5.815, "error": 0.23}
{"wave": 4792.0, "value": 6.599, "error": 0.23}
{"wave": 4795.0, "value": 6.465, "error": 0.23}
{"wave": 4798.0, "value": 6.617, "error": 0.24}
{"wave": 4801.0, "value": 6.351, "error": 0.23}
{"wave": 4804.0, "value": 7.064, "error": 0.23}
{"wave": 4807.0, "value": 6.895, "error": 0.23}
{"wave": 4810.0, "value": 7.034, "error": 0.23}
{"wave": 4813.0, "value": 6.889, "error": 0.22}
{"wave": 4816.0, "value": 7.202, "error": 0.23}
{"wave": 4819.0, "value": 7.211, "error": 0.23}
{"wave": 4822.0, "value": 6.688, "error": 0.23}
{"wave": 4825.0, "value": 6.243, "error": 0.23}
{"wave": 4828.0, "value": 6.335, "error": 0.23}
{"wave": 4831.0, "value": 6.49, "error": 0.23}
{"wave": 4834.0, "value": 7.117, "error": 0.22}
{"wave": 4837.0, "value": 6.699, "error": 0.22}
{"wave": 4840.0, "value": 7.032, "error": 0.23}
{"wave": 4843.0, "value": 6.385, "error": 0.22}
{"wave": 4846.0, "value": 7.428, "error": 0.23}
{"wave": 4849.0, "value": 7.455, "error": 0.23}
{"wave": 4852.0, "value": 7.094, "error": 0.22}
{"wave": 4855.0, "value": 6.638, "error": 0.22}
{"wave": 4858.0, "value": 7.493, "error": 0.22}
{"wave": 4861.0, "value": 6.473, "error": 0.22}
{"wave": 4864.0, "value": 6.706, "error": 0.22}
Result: 6.47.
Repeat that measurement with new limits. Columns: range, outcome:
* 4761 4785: 5.78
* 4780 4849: 6.62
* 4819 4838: 6.64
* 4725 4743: 7.15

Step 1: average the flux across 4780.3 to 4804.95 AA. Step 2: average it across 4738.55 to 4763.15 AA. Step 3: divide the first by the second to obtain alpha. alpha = 0.9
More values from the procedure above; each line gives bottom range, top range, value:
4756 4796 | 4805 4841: 1.14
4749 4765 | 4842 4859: 1.06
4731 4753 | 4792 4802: 0.91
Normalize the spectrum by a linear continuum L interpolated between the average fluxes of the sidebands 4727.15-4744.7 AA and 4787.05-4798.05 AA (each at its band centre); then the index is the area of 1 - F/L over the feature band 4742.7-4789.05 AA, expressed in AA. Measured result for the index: 3.2 AA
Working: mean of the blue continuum 7.13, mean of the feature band 6.26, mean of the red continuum 6.32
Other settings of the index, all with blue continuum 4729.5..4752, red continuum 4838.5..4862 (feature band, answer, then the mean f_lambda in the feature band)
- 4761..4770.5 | 1.6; 5.98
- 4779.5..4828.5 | 4.0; 6.5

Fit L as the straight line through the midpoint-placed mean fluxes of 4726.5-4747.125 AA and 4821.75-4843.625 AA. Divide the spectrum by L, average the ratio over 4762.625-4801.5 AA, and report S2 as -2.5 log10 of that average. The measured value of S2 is 0.15 mag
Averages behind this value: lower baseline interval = 7.13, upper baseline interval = 6.63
